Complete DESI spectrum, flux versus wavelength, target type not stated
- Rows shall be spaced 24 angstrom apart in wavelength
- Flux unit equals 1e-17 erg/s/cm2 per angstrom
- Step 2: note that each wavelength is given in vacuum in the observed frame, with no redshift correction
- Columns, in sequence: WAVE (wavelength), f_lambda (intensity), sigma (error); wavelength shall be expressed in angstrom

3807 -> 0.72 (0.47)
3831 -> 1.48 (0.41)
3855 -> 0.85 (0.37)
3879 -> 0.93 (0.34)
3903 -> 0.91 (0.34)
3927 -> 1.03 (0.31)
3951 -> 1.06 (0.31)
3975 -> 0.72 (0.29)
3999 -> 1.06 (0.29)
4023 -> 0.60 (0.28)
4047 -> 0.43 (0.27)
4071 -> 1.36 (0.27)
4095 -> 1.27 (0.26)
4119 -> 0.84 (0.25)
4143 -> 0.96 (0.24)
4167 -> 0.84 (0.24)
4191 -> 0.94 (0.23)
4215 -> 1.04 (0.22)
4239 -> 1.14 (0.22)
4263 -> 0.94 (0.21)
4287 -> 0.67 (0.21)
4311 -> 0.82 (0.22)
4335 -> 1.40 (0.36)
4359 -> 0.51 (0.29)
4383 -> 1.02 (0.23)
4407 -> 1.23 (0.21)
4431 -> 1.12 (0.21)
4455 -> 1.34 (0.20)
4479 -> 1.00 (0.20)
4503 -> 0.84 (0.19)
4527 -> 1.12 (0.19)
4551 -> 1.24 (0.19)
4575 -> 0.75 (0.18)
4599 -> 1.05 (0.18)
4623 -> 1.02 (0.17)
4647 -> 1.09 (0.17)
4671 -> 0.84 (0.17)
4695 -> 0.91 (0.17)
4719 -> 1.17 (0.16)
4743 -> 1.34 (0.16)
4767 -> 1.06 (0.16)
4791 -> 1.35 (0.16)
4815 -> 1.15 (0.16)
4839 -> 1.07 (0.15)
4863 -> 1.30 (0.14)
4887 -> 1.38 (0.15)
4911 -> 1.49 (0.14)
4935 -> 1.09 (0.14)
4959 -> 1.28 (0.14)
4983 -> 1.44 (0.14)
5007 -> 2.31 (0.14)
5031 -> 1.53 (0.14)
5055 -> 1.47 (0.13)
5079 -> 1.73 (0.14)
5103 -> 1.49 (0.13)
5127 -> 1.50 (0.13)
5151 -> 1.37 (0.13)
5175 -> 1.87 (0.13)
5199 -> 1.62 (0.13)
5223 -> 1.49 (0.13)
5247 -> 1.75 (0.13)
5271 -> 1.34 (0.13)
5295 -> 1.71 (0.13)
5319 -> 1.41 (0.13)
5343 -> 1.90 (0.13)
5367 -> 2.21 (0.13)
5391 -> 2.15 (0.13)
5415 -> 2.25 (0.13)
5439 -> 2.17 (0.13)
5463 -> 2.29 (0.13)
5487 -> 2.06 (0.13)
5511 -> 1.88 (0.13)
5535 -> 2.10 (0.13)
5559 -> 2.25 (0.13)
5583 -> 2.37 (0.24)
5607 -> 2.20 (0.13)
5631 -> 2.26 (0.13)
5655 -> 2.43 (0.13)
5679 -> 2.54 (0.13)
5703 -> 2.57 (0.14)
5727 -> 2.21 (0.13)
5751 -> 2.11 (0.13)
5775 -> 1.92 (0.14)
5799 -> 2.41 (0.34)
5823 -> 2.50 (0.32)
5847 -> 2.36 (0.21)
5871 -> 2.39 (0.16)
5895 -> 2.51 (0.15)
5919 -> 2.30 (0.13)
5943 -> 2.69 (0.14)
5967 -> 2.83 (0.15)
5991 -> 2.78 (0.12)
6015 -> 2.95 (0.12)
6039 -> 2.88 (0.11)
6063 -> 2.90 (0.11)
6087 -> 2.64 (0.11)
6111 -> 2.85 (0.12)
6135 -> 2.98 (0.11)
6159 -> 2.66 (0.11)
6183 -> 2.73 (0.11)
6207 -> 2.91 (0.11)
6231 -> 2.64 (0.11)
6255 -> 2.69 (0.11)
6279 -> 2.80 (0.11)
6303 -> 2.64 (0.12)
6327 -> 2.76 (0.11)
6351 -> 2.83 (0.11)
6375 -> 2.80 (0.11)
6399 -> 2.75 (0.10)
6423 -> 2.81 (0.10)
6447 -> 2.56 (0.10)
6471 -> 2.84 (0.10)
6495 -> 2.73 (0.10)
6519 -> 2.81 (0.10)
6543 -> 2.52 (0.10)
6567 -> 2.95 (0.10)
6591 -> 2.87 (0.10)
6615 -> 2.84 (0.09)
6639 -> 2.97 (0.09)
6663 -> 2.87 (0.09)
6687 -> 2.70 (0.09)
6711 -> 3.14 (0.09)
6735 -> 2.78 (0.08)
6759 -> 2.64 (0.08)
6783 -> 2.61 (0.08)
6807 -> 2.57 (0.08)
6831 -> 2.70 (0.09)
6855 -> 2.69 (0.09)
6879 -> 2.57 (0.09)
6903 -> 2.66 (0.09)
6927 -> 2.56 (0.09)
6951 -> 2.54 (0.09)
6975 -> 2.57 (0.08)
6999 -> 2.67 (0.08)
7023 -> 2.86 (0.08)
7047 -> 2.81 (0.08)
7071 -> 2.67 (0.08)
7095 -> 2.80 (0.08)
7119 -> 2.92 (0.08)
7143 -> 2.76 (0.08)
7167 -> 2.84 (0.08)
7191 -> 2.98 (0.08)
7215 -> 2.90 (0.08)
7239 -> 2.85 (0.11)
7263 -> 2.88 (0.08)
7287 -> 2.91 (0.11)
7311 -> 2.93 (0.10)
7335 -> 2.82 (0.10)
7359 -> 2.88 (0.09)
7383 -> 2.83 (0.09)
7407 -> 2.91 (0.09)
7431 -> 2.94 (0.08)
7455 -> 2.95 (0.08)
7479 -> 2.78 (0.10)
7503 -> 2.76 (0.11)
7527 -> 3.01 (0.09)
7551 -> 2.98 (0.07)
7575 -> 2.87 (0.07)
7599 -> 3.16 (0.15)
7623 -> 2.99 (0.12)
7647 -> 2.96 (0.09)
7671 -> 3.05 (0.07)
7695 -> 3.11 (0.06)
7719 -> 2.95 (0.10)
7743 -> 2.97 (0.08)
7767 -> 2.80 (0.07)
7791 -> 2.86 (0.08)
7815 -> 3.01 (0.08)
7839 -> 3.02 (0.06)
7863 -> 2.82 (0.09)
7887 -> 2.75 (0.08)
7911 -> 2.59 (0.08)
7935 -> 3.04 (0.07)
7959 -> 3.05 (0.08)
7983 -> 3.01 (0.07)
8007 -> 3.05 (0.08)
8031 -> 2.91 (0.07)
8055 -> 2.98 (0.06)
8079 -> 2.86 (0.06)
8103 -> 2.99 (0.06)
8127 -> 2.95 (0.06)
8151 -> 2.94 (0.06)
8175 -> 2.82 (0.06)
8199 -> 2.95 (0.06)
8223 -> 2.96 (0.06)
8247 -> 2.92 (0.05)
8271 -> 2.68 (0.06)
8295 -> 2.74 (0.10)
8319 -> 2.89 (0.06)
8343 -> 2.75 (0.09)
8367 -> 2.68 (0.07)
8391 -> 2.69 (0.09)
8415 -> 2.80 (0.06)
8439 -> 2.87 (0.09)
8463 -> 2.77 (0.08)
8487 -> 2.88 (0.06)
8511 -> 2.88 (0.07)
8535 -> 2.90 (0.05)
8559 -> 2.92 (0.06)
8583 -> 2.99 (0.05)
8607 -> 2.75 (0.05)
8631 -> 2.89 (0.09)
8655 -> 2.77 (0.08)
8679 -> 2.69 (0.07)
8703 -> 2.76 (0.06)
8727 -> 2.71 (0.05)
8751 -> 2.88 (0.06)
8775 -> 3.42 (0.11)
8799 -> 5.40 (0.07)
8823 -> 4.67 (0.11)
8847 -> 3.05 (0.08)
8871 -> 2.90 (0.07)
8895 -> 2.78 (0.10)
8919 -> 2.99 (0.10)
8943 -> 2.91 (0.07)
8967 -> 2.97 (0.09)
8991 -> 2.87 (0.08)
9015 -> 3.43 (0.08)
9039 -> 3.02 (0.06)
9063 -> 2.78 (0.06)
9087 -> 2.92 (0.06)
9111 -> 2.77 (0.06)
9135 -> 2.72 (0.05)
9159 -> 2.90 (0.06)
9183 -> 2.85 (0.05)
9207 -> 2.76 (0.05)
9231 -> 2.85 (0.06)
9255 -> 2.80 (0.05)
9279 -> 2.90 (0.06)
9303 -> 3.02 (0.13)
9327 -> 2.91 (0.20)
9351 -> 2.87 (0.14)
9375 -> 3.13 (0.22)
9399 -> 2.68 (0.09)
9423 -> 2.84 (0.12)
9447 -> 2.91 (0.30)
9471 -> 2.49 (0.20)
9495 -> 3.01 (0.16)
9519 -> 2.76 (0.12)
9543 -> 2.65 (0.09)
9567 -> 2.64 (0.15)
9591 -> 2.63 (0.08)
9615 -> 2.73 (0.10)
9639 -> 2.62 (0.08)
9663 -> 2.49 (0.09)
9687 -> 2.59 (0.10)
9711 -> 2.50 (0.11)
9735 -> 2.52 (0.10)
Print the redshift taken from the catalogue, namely 0.341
